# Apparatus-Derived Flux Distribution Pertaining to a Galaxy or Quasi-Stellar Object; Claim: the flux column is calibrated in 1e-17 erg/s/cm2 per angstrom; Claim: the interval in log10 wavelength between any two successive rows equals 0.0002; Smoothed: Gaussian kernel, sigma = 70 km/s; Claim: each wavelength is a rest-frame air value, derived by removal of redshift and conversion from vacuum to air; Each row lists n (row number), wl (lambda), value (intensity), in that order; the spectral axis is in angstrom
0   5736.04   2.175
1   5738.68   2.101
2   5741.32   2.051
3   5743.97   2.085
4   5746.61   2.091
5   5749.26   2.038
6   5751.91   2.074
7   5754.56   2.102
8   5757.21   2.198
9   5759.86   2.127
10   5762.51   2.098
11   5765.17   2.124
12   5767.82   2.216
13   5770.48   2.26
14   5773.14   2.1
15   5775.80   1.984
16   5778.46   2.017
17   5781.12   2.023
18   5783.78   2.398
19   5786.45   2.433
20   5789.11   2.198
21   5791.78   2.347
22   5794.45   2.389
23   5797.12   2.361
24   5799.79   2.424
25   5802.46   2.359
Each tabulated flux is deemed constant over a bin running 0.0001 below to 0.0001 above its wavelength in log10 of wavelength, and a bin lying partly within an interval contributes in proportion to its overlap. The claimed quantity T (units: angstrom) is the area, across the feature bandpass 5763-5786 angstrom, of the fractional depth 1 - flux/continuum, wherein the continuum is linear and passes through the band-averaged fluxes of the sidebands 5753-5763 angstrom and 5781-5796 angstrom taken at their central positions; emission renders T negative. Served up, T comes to 0.9 angstrom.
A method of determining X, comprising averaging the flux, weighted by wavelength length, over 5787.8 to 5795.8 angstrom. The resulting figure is 2.31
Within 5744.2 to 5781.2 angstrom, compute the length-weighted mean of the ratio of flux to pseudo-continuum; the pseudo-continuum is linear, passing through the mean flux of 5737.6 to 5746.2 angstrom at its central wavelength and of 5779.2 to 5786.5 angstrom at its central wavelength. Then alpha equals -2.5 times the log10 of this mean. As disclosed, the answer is 0.027 mag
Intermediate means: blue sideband 2.08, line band 2.11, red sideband 2.24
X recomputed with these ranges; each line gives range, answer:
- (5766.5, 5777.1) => 2.14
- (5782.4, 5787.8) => 2.41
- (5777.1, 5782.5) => 2.03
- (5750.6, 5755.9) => 2.09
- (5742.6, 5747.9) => 2.09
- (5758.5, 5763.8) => 2.12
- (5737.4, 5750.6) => 2.07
